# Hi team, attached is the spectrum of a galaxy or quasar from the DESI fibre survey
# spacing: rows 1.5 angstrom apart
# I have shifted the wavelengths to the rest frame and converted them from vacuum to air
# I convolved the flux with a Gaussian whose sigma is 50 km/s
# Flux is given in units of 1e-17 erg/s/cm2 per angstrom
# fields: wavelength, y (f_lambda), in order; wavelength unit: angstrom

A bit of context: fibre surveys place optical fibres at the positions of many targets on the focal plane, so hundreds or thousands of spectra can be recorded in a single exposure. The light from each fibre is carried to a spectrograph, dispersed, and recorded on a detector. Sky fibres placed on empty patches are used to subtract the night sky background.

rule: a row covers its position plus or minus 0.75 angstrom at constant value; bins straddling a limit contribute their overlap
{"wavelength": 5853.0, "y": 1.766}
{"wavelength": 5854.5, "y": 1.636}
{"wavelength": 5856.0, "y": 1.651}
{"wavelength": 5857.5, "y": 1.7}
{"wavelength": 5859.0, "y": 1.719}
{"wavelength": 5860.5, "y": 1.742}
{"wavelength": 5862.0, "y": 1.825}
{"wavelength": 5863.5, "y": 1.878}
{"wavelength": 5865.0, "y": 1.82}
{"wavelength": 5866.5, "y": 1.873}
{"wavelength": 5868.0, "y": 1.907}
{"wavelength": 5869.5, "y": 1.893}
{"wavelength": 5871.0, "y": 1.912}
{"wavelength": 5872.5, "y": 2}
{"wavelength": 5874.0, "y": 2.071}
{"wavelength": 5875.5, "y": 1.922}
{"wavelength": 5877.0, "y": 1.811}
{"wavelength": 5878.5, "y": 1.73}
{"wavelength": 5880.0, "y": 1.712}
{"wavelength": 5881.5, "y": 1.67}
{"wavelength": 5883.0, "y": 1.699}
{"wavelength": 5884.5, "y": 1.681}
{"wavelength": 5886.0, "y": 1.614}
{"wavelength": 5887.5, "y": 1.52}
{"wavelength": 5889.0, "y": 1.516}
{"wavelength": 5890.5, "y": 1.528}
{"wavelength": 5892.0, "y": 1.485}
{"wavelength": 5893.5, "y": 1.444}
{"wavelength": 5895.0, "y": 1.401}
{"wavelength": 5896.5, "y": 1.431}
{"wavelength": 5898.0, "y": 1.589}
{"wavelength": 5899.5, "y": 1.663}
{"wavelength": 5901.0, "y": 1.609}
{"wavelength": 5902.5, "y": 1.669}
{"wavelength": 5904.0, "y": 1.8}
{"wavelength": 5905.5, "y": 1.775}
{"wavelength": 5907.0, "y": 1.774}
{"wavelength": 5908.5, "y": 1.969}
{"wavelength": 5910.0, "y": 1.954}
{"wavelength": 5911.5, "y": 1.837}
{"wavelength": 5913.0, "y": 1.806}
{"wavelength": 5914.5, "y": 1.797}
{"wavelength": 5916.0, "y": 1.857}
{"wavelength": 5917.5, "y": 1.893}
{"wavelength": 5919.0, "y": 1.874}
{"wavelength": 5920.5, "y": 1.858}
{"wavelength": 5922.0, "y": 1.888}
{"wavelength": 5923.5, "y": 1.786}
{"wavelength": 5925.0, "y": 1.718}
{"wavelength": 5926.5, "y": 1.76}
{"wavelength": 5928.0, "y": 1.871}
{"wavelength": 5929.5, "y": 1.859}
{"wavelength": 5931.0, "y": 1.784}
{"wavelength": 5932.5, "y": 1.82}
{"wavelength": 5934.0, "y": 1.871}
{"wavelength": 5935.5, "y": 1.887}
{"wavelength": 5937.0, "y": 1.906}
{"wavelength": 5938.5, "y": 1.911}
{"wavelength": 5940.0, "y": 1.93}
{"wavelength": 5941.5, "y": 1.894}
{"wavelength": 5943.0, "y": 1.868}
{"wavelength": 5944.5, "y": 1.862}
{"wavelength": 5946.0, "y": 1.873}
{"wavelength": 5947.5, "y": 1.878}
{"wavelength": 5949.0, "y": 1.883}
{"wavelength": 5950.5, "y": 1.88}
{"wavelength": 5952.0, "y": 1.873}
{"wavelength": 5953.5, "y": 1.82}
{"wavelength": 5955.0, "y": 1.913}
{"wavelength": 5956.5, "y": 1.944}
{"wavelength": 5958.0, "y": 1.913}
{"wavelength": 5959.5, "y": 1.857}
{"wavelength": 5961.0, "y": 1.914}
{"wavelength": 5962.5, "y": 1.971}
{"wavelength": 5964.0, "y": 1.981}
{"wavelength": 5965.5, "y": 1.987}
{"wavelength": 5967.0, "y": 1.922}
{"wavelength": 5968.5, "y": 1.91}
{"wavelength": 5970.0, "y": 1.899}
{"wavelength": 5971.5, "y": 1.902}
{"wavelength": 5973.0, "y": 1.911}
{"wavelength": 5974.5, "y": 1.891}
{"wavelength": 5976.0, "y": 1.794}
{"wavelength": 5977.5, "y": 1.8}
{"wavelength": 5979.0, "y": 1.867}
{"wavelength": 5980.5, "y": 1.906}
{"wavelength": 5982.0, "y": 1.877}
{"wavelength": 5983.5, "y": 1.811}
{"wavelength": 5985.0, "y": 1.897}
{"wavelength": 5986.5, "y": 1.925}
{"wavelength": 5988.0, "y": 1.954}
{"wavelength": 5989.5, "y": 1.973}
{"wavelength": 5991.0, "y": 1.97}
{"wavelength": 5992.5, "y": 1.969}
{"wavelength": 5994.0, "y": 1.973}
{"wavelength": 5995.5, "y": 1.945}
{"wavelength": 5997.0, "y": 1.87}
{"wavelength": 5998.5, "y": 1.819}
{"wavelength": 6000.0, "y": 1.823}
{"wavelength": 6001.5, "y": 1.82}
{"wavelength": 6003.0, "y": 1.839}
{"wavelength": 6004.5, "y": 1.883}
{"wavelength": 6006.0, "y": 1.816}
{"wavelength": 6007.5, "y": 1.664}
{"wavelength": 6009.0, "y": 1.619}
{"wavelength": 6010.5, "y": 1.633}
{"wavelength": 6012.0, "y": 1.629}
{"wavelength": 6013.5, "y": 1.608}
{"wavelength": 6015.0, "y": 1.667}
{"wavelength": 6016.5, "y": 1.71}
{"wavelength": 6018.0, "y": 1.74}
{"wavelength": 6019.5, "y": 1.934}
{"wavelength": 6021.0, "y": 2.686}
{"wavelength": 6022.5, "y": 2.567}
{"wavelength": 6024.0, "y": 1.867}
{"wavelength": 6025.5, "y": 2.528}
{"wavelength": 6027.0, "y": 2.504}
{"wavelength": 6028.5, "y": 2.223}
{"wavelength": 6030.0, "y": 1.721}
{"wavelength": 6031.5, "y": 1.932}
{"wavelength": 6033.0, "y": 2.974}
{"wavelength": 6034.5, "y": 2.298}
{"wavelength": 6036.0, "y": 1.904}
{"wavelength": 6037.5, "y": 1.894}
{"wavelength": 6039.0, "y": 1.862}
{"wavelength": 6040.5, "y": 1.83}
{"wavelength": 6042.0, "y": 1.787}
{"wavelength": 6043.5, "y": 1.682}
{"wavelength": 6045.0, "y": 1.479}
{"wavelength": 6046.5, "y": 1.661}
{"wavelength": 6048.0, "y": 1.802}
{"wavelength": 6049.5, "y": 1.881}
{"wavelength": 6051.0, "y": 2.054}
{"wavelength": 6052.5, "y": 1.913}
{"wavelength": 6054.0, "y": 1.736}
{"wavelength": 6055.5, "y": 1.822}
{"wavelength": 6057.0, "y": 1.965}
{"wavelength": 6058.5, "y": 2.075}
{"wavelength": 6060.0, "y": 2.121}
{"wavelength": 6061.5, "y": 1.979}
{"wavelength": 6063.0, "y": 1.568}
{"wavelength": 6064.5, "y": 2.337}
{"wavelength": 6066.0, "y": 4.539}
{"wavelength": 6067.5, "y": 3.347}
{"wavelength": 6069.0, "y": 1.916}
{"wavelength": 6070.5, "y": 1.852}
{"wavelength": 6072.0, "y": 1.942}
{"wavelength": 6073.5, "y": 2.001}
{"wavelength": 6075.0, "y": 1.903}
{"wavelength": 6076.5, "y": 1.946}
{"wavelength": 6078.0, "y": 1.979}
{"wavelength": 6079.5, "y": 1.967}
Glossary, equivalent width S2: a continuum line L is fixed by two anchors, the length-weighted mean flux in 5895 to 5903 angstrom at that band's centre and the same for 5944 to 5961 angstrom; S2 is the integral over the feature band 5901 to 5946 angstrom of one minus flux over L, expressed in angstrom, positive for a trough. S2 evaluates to -3.4 angstrom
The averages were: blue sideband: 1.57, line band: 1.84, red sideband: 1.88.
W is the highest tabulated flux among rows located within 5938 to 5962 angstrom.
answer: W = 1.944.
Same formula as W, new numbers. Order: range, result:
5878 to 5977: 1.987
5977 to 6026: 2.686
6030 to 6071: 4.539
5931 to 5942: 1.93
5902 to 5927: 1.969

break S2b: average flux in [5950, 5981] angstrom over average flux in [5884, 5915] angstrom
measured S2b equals 1.14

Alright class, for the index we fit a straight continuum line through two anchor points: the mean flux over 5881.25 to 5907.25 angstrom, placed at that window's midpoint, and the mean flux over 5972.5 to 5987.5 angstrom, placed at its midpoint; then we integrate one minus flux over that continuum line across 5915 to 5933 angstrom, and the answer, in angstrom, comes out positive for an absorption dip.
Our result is -1.5 angstrom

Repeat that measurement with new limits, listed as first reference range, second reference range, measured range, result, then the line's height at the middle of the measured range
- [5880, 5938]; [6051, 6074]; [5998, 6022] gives 2.7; 2.04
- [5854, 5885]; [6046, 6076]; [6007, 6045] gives 1.7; 2.06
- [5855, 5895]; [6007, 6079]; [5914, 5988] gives -0.3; 1.87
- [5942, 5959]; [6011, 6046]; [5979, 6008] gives 0.9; 1.94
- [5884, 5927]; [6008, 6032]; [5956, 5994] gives -0.9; 1.87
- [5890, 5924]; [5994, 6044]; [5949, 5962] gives -0.5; 1.82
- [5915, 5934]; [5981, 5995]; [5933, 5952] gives -0.3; 1.86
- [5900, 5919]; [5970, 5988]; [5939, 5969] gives -0.8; 1.85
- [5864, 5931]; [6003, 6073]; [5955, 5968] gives -0.4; 1.88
